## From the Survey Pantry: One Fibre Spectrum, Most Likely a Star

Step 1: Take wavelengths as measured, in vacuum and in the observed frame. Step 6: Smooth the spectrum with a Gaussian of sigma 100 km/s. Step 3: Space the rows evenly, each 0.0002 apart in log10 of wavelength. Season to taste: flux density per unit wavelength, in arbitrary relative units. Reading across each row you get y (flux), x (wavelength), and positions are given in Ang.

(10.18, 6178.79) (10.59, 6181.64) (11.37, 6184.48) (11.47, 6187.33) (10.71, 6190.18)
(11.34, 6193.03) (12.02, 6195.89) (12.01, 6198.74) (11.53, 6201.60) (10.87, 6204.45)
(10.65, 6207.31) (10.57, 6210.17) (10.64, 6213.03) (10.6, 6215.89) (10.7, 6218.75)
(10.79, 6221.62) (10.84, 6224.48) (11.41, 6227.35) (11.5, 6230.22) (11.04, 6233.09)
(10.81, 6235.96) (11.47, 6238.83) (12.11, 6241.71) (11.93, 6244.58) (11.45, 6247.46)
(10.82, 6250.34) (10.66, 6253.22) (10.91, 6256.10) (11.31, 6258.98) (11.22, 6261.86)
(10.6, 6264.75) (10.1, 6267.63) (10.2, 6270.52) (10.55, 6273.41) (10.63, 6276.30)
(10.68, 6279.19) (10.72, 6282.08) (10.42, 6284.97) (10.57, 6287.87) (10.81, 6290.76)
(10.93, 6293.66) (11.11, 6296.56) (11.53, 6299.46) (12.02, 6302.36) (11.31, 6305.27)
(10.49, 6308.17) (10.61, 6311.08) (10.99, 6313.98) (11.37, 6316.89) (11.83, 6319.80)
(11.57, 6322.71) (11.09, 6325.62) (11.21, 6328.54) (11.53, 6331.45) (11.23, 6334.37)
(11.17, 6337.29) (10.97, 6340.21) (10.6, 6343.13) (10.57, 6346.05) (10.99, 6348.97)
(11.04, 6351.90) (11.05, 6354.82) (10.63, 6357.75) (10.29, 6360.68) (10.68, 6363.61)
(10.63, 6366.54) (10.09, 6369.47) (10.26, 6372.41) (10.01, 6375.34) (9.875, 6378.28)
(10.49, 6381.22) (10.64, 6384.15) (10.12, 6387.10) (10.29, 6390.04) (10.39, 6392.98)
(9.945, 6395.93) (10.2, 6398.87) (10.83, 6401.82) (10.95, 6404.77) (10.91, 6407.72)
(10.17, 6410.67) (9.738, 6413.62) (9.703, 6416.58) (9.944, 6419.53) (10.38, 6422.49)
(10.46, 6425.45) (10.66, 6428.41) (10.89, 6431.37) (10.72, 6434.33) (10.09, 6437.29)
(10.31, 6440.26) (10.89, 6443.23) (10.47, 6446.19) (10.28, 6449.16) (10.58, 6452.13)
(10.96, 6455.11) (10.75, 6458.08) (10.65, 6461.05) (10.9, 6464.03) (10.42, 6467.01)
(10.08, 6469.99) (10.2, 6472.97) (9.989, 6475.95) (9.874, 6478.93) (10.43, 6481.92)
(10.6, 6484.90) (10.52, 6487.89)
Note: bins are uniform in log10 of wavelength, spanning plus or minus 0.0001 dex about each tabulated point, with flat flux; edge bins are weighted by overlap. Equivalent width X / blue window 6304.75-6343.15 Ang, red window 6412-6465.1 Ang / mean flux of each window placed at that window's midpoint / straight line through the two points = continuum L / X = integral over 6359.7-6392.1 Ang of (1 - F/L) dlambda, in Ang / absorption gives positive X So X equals 1.6 Ang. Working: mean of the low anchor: 11.2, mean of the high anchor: 10.5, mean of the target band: 10.3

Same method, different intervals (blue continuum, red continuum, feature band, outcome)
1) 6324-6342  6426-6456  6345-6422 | 3.55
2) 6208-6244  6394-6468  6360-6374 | 0.34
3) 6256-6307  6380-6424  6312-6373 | -2.08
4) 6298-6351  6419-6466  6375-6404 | 1.42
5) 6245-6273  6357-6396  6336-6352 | -0.63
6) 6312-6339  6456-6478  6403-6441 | 1.16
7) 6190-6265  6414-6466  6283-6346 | -1.28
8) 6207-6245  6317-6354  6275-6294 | 0.77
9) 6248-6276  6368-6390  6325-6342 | -1.27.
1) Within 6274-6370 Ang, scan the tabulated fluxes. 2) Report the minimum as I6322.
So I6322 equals 10.09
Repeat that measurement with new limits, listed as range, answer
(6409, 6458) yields 9.703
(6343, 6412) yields 9.875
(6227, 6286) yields 10.1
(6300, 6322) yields 10.49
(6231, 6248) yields 10.81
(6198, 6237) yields 10.57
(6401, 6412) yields 10.17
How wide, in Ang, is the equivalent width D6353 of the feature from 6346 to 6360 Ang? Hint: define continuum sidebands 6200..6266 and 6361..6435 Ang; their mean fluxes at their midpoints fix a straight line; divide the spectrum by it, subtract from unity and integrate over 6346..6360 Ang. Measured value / -0.4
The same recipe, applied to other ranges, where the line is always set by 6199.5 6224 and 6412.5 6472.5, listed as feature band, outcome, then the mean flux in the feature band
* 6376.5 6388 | 0.3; 10.3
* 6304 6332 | -1.4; 11.2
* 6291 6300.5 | -0.4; 11.1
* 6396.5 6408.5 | -0.2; 10.7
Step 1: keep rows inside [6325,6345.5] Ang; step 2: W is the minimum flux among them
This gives 10.6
